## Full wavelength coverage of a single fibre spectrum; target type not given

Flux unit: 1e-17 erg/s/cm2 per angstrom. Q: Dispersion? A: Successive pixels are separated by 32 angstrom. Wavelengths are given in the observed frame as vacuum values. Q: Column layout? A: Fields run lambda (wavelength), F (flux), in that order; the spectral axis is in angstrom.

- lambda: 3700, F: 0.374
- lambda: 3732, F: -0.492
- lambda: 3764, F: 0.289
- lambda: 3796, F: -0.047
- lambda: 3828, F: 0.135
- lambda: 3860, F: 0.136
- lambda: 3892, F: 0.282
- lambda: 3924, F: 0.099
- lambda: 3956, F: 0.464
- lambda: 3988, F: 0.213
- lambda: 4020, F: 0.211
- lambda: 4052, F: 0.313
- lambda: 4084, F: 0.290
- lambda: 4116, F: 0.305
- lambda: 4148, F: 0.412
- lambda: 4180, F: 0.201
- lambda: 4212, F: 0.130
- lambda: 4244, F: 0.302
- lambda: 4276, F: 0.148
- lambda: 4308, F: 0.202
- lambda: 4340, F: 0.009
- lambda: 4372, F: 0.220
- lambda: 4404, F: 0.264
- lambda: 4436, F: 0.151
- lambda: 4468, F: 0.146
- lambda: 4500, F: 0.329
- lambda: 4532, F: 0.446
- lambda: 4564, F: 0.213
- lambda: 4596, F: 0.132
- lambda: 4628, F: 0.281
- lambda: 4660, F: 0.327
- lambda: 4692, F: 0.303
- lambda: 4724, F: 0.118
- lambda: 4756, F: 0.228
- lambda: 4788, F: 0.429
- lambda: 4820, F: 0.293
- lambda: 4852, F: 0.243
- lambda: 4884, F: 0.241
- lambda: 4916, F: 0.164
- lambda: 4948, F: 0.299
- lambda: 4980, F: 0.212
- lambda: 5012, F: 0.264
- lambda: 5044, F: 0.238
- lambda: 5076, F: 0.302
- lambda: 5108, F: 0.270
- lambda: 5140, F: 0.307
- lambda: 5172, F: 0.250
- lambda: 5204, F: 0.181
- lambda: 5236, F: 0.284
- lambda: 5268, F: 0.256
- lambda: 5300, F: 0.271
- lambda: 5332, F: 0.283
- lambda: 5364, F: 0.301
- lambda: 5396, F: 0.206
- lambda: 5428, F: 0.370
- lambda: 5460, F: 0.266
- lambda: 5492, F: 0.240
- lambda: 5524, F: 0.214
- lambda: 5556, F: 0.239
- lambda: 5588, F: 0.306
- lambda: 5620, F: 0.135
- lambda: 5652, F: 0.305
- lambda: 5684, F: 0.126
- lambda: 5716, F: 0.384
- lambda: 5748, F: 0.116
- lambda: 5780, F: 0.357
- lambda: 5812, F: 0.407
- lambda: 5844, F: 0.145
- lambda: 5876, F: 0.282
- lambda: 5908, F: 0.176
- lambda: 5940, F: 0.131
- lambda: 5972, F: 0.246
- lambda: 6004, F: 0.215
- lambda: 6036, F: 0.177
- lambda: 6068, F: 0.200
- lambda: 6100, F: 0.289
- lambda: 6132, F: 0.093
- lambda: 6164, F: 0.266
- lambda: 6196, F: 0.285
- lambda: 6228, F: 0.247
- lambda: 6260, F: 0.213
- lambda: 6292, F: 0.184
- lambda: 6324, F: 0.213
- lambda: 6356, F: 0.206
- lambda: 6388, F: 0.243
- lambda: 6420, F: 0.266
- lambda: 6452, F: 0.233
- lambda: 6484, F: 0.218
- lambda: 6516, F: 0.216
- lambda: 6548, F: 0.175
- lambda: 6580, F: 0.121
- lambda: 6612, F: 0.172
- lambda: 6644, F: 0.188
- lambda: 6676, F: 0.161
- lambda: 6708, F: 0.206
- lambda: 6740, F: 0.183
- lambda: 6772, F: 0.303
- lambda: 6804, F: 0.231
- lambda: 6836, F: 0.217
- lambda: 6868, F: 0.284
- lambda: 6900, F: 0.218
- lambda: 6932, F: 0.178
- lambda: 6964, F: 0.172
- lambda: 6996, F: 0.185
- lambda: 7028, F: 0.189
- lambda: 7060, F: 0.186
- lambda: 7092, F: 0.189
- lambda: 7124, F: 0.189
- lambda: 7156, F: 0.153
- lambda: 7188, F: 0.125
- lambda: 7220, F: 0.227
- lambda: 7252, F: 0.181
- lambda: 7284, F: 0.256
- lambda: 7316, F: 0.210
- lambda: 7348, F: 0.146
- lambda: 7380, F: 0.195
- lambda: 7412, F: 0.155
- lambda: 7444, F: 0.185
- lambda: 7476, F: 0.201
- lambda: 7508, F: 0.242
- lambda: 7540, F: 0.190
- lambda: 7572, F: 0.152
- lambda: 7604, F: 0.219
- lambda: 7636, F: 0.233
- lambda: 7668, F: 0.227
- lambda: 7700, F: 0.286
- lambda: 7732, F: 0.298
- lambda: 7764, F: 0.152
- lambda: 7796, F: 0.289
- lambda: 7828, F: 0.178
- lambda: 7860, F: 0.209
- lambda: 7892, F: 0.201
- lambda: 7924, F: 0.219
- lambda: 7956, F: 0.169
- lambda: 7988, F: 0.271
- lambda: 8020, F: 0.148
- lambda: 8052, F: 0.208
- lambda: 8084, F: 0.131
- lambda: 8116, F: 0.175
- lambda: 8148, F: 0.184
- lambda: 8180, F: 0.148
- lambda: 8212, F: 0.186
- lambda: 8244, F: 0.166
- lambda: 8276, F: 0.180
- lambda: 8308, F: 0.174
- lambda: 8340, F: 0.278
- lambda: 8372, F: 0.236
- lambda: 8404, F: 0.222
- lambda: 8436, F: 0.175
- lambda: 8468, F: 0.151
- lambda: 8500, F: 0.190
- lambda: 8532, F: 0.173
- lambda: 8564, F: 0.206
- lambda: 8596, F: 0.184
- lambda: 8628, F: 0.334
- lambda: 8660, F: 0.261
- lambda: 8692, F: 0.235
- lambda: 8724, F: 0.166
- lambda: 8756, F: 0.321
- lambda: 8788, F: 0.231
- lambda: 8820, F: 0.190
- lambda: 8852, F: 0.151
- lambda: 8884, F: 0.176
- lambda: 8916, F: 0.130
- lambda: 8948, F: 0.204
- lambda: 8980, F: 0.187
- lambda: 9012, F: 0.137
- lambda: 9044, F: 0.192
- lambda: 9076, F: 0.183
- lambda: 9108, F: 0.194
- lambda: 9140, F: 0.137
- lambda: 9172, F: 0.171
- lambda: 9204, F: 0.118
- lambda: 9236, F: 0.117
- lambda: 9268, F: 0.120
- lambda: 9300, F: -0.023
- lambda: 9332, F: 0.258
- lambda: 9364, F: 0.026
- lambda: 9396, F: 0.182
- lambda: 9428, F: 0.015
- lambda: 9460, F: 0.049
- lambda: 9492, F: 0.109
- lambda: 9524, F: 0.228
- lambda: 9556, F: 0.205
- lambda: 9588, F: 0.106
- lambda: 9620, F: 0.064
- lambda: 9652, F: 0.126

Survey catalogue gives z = 0.56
